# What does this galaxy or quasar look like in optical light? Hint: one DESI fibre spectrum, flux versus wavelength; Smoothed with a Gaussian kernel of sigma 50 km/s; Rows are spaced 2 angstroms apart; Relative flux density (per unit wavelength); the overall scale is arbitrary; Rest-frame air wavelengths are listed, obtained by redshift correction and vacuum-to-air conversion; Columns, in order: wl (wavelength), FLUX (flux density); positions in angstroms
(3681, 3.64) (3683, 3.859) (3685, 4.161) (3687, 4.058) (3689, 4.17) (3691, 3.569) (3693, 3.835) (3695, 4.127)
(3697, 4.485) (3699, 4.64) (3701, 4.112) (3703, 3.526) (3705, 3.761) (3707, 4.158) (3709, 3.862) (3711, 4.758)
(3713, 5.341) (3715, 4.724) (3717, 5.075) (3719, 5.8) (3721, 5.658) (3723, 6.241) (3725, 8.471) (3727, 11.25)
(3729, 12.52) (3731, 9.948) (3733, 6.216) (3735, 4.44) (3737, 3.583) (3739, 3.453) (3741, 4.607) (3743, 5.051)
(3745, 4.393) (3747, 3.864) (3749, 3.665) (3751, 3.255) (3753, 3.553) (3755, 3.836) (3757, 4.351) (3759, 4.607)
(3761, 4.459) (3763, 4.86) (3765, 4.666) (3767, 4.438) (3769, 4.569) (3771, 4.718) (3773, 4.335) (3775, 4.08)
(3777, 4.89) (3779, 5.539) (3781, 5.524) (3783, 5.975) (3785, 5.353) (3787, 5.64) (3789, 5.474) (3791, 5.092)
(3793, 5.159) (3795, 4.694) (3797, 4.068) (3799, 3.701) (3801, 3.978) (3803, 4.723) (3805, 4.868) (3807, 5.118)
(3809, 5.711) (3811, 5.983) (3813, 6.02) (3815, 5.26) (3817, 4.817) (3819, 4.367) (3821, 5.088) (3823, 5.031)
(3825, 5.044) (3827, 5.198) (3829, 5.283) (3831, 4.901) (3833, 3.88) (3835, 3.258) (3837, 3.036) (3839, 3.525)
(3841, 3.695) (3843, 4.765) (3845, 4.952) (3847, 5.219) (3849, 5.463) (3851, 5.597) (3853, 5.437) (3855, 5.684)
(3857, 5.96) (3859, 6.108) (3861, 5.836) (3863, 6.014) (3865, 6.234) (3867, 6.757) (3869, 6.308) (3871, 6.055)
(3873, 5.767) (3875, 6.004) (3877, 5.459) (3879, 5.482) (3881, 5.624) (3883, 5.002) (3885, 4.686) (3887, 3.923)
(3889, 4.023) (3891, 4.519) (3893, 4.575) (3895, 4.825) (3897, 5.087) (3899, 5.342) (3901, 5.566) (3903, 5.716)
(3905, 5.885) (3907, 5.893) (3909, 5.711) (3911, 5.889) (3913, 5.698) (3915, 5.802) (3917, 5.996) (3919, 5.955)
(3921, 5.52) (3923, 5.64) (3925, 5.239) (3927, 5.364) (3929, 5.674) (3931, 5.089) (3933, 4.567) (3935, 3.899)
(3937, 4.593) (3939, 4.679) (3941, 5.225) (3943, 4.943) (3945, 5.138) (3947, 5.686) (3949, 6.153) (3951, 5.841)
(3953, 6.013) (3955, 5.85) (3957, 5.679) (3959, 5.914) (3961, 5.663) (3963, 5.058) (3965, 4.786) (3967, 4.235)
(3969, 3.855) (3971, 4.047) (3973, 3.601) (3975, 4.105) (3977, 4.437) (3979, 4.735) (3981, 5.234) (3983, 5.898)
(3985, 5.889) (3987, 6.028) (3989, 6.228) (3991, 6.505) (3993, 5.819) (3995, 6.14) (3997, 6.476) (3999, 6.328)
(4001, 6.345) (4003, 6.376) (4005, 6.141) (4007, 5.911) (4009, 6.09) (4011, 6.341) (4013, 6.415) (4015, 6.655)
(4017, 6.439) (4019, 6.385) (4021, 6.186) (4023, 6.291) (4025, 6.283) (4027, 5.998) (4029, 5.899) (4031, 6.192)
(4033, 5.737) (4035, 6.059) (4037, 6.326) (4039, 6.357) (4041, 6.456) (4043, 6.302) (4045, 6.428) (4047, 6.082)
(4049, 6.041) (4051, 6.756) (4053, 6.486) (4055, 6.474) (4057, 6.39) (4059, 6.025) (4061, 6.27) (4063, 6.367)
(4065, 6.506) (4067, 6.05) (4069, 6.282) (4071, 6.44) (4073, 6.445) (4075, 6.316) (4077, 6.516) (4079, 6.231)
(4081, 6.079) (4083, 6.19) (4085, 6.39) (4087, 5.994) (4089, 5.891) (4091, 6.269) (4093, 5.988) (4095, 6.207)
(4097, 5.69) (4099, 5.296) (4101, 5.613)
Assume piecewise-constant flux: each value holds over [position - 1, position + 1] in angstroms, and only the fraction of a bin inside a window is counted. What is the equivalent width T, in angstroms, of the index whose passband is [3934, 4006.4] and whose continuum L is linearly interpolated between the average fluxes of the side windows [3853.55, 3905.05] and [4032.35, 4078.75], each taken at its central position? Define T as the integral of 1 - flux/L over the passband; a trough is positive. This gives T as 6.5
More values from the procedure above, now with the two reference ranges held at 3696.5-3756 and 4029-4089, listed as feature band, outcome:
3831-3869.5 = 3.6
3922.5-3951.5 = 3.7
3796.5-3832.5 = 3.9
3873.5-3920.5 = 3.7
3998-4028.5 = -0.7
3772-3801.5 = 2.9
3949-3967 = 1.2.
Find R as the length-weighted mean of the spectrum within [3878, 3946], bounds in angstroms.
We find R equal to 5.2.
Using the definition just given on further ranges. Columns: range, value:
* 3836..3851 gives 4.46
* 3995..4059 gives 6.27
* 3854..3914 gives 5.52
